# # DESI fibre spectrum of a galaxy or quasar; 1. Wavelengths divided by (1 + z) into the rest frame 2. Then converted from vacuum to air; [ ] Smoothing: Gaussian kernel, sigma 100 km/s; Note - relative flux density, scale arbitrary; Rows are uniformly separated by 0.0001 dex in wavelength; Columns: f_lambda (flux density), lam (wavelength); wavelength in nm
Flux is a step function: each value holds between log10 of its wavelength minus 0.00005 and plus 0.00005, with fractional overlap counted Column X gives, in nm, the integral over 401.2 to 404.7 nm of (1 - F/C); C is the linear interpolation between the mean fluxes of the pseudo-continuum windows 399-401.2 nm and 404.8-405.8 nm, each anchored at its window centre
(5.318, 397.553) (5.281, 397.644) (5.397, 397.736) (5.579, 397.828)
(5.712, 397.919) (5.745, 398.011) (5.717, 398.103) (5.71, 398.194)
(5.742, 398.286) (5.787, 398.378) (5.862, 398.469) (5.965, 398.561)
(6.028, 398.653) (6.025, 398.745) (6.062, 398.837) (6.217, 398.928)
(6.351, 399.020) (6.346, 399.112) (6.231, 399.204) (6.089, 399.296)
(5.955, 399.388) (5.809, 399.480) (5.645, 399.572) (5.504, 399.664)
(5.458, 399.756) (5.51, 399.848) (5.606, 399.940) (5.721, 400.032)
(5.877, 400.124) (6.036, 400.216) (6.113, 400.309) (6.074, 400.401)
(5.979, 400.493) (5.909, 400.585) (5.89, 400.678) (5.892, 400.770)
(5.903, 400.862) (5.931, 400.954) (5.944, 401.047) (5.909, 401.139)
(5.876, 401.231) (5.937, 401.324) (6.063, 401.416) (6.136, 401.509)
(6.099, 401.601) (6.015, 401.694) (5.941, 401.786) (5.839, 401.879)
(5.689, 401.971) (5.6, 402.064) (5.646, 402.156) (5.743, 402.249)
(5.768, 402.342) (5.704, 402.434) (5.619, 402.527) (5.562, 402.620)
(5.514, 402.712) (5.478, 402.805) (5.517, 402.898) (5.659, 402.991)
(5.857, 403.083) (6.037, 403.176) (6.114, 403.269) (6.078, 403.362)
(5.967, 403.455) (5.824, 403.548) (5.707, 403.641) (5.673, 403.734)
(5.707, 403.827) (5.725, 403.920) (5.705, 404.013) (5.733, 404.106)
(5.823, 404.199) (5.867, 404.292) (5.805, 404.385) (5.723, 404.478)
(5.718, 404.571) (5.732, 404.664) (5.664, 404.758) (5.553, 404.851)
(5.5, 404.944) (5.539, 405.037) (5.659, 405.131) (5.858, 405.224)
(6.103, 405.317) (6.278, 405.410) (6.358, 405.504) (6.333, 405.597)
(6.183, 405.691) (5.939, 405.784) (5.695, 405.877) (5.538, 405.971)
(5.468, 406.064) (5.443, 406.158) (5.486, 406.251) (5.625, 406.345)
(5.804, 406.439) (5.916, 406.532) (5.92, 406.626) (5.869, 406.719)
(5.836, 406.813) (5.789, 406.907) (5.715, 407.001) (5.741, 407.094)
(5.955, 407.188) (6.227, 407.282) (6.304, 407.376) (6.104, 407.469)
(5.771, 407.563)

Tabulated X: 0.07 nm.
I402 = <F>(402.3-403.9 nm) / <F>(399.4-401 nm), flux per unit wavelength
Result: 1.0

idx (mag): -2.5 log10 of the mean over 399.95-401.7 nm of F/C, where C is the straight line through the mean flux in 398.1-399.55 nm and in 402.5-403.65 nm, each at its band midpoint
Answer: -0.012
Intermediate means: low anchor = 6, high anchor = 5.77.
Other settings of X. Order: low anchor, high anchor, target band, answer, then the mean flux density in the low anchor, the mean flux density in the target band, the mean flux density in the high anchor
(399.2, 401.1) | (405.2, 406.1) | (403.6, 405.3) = 0.07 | 5.85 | 5.71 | 5.99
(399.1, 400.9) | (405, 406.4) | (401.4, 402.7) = 0.01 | 5.87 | 5.8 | 5.83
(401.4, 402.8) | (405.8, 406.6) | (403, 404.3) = -0.03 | 5.78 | 5.84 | 5.64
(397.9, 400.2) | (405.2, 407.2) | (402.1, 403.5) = 0.03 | 5.87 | 5.75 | 5.86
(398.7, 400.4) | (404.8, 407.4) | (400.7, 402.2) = 0.00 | 5.92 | 5.9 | 5.84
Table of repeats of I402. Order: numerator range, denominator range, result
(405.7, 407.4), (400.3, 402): 0.97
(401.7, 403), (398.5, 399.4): 0.93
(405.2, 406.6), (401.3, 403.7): 1.01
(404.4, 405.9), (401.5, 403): 1.02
